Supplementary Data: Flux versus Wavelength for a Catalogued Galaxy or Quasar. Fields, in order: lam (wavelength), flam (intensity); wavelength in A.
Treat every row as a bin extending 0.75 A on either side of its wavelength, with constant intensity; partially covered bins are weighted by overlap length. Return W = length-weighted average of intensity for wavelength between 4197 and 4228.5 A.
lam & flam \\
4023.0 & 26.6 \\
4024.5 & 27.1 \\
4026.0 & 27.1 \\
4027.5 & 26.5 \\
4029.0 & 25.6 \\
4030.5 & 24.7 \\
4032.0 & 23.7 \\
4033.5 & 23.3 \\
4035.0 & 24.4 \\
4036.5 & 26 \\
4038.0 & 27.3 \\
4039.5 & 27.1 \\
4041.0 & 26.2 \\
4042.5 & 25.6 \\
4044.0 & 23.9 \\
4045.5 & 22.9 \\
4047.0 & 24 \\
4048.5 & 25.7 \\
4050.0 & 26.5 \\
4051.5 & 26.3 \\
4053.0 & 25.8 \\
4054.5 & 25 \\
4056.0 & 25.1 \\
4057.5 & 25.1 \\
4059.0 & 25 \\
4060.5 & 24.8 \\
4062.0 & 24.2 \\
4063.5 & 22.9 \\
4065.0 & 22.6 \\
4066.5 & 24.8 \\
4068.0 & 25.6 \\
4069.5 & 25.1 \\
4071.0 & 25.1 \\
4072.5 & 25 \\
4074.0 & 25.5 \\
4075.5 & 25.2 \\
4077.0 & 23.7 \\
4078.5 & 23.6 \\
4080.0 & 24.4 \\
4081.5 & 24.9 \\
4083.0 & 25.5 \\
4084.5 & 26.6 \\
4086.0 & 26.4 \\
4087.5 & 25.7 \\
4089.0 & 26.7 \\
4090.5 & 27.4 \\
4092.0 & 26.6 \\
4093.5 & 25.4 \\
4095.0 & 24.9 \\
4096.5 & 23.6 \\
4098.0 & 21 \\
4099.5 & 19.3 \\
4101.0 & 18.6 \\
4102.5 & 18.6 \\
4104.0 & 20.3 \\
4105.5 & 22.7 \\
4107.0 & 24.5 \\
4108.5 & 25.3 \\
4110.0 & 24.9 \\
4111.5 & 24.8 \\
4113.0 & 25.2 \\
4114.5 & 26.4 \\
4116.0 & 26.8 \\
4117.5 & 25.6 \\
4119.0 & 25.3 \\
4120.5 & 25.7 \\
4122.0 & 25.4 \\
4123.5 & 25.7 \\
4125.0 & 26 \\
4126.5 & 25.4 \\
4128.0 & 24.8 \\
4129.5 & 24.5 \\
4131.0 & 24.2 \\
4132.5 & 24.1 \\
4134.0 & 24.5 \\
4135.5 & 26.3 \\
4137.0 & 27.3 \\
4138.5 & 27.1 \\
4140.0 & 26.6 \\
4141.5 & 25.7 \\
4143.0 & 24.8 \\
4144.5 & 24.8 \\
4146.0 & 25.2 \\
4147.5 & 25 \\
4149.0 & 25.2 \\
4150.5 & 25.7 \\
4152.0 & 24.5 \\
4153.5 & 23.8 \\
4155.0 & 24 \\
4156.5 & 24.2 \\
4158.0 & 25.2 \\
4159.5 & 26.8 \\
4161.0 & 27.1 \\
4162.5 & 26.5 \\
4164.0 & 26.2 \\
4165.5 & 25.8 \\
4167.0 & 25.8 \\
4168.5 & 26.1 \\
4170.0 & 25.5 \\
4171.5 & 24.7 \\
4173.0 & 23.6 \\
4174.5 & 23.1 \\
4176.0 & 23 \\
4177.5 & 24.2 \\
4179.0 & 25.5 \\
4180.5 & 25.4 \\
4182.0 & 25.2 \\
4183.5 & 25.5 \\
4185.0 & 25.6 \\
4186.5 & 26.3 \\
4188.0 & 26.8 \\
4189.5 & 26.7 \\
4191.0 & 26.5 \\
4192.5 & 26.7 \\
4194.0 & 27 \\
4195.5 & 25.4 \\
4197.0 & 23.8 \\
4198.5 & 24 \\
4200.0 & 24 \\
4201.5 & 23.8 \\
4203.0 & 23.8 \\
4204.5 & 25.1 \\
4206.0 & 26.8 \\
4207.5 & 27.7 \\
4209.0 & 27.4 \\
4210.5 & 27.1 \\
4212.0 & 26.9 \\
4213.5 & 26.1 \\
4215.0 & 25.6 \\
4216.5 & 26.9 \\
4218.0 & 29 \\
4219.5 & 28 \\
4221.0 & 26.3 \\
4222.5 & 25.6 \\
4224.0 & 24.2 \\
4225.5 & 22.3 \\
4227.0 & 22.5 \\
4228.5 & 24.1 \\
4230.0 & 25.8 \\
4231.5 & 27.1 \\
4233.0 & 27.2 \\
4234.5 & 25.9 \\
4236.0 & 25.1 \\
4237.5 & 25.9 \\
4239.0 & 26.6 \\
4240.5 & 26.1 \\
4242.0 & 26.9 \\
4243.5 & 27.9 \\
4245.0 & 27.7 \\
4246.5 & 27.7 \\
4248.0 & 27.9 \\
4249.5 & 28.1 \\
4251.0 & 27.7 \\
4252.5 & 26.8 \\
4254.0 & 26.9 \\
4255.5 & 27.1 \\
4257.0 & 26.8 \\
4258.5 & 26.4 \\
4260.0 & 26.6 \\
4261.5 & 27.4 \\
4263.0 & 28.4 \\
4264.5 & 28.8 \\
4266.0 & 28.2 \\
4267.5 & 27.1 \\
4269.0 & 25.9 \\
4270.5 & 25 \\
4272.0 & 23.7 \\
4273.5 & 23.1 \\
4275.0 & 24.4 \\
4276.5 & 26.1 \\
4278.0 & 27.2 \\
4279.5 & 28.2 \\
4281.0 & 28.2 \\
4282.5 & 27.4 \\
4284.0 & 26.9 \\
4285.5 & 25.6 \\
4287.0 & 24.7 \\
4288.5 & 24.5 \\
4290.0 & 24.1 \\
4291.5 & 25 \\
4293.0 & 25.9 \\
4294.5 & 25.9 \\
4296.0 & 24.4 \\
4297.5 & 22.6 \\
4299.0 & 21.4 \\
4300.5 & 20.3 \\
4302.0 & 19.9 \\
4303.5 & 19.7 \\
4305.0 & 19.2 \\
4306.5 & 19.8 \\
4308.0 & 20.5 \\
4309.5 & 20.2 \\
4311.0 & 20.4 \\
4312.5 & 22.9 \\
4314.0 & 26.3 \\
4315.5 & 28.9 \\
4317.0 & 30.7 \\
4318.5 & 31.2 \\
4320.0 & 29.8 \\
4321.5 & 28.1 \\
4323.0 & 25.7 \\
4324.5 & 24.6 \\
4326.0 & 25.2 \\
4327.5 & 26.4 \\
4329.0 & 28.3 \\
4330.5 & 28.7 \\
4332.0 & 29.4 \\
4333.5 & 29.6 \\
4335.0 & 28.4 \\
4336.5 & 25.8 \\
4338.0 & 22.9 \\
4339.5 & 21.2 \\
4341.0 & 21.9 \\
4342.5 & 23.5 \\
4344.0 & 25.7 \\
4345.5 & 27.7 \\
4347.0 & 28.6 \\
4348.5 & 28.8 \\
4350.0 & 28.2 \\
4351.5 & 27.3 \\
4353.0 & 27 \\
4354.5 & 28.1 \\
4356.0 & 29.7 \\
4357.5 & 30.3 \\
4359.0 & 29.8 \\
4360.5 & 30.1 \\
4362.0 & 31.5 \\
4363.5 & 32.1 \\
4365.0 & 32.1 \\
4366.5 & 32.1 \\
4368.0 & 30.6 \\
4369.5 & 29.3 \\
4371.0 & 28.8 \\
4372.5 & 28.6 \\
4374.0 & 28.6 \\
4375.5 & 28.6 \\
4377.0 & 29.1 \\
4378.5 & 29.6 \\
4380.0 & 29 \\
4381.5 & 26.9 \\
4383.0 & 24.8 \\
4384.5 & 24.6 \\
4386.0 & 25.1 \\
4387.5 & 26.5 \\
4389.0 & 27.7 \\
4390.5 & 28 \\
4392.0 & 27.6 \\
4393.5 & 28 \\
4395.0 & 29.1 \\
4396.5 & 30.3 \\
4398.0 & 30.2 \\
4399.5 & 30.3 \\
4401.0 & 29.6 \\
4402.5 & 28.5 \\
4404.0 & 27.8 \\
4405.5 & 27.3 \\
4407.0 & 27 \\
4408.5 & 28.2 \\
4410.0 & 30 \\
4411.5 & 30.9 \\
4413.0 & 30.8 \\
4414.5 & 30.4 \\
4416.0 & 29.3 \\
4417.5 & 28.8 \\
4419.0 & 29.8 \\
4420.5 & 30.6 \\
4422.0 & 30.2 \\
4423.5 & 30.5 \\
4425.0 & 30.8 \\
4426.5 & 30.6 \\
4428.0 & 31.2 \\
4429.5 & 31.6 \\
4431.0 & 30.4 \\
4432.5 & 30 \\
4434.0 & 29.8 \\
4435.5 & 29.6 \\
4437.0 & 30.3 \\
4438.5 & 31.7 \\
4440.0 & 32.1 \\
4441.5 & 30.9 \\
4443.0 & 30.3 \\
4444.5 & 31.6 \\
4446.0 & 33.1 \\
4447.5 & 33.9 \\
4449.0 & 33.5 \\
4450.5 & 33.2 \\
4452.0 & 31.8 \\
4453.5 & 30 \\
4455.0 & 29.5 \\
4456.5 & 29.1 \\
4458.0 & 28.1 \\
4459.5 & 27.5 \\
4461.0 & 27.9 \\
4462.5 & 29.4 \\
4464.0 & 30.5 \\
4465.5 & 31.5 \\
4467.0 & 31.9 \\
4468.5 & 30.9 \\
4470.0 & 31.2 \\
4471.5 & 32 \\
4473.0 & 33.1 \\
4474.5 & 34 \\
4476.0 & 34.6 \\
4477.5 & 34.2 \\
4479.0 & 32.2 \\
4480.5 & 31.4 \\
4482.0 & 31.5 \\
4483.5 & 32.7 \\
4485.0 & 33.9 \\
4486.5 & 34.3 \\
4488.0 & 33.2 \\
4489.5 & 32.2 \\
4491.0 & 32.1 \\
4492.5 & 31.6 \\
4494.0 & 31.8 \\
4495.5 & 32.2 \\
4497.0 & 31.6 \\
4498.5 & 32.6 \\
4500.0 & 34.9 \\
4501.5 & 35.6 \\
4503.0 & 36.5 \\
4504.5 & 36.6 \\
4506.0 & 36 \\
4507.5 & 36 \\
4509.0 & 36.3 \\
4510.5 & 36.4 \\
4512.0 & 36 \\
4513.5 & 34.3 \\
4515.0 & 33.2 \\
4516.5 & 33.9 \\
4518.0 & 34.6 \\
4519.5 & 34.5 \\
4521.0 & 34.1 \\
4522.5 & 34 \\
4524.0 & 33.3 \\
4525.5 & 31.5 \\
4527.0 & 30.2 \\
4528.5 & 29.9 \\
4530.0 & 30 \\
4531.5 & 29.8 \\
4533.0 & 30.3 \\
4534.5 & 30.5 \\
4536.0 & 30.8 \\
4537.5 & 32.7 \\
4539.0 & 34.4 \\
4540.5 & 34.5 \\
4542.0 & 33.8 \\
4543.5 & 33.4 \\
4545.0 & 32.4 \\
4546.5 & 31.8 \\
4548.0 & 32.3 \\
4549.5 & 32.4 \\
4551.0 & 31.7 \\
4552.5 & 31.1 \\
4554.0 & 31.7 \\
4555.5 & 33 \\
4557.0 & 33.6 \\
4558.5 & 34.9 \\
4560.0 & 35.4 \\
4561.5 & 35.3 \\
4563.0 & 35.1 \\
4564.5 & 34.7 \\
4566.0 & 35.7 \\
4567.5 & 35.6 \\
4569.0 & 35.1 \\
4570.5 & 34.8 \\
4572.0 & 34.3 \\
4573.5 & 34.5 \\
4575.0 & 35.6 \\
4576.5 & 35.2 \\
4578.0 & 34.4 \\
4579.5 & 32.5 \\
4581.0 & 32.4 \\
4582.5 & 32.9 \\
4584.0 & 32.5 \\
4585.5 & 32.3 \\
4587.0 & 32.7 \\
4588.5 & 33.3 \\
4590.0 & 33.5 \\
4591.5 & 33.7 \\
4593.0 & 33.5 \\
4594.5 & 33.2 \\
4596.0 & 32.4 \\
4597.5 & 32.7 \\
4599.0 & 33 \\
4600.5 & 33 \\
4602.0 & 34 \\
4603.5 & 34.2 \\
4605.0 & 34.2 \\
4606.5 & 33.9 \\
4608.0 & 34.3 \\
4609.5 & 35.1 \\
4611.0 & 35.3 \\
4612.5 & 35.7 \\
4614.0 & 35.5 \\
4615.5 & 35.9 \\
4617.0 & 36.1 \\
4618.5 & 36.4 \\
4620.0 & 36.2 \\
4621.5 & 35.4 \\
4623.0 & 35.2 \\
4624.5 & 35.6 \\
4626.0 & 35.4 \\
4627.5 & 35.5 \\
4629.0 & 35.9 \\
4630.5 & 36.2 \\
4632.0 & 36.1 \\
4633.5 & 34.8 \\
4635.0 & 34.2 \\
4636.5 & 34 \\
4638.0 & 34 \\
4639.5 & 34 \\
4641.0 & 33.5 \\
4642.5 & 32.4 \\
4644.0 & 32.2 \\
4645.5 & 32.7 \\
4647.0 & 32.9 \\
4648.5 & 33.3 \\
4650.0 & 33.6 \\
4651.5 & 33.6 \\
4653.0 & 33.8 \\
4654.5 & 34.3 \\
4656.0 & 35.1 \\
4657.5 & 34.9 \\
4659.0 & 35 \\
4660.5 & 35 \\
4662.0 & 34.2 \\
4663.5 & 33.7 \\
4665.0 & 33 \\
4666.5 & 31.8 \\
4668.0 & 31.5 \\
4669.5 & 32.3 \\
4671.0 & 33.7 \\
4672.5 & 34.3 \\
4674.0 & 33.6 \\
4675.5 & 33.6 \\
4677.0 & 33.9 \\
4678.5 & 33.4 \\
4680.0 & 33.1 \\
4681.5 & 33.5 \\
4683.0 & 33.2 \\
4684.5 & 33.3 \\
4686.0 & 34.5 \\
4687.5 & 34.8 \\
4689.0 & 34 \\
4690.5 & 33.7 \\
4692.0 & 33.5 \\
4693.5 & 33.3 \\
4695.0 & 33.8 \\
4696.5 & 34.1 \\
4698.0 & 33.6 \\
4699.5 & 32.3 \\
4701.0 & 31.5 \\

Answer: 25.6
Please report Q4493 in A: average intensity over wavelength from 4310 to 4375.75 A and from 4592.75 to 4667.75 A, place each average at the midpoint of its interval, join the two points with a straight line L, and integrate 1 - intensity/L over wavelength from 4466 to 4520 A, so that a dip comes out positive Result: -4.2 A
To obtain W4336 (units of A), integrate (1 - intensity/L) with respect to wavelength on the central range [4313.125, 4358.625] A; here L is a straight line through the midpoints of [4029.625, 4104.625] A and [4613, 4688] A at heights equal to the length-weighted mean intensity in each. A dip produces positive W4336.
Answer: 2.7 A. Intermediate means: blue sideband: 24.6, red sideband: 34.2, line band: 27.3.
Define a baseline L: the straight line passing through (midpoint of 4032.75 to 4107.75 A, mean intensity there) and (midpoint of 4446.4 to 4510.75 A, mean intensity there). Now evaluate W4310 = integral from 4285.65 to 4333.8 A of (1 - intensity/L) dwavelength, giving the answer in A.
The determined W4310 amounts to 7.3 A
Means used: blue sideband 24.5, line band 24.8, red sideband 32.5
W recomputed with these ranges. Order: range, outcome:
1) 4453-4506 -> 32.1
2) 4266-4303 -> 24.9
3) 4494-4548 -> 33.4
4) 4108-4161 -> 25.4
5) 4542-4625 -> 34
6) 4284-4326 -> 24.2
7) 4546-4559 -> 32.5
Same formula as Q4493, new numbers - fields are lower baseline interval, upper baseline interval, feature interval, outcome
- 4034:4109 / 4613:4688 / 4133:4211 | 2.29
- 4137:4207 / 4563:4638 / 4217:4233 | 0.53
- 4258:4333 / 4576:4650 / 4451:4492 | -1.71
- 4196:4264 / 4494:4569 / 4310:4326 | 0.95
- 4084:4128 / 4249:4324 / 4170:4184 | 0.20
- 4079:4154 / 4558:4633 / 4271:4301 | 3.41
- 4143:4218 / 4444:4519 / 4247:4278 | 0.92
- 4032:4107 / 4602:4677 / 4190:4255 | 2.43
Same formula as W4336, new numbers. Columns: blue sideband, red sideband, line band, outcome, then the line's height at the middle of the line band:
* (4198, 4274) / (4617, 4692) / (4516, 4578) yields -2.2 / 32.1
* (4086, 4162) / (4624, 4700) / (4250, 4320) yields 5.7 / 27.5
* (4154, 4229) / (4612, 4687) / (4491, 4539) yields -2.5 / 31.7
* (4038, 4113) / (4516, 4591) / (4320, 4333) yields 0.8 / 29.1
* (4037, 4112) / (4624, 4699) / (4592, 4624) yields -1.4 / 33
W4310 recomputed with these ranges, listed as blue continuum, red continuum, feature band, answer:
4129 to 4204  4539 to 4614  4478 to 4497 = -0.30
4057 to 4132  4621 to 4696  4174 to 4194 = 0.41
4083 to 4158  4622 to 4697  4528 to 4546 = -0.02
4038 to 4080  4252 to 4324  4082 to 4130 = 0.87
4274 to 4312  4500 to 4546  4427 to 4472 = -0.65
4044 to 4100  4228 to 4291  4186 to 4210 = 0.19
